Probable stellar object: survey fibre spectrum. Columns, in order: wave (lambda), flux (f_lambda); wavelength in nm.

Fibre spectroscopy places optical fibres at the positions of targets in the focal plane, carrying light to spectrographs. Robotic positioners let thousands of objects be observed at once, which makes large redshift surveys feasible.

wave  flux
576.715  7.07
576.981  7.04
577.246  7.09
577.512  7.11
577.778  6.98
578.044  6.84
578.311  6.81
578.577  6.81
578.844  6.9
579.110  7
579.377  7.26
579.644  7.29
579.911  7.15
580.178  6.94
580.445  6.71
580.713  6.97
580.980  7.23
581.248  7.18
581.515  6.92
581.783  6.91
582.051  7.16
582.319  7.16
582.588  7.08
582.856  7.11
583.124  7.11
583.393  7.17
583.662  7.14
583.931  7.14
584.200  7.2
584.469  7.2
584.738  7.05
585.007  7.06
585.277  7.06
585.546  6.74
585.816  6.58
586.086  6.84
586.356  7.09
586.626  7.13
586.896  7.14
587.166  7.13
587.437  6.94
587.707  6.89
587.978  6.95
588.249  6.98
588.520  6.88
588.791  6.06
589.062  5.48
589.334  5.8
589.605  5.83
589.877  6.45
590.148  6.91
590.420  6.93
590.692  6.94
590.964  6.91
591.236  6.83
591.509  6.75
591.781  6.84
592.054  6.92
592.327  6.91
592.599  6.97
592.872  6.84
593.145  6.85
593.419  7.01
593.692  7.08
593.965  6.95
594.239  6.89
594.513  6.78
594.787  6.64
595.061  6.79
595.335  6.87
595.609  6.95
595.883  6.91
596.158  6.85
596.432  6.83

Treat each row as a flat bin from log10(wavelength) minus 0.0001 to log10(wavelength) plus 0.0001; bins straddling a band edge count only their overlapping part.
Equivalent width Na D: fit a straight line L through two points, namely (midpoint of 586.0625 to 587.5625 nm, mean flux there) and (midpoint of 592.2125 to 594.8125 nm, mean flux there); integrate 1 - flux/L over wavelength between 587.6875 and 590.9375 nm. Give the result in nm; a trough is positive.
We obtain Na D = 0.23 nm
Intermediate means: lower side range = 7.06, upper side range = 6.9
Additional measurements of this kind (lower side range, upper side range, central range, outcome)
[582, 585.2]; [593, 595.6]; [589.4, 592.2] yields 0.10 nm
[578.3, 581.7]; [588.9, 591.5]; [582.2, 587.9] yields -0.25 nm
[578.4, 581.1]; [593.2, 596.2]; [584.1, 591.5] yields 0.18 nm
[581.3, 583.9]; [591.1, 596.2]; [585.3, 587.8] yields 0.02 nm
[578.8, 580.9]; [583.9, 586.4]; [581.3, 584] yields -0.03 nm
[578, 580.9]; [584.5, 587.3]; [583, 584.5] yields -0.04 nm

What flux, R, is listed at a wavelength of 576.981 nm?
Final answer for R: 7.04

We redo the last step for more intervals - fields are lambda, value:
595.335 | 6.87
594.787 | 6.64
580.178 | 6.94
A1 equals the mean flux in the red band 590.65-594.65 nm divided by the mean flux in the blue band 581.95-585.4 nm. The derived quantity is 1.0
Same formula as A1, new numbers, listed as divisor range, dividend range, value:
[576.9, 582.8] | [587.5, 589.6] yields 0.91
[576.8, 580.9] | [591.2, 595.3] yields 0.98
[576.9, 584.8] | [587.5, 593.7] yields 0.95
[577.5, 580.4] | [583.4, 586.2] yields 1.00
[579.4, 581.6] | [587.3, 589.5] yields 0.92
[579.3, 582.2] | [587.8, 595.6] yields 0.95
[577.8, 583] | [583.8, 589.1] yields 0.98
